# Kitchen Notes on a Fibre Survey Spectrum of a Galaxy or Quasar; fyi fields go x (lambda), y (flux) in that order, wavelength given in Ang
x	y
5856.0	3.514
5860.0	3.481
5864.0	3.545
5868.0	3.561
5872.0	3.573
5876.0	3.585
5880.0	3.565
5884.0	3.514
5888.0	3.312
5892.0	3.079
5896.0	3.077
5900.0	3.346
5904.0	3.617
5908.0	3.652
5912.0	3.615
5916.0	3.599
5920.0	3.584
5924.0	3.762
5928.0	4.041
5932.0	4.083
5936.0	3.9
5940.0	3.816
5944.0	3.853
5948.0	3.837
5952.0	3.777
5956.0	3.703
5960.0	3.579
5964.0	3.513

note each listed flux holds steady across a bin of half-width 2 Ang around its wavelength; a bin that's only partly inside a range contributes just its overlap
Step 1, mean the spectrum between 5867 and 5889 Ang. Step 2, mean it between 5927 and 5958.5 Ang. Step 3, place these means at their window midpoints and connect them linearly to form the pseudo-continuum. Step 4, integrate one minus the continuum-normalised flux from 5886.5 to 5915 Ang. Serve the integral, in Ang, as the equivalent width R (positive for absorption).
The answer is 1.98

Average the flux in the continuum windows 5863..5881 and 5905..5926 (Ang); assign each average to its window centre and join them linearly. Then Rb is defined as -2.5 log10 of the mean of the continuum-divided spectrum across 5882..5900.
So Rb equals 0.109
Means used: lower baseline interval 3.57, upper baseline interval 3.64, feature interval 3.26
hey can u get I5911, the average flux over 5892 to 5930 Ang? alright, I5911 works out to 3.56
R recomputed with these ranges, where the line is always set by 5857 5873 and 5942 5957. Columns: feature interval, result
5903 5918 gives 0.23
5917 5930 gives -0.22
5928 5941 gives -0.72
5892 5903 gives 1.25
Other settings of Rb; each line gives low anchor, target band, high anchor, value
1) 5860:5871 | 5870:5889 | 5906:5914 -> 0.02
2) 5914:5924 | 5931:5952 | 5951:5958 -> -0.05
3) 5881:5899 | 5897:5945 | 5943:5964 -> -0.07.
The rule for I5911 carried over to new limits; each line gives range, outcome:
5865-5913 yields 3.46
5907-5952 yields 3.8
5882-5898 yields 3.25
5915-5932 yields 3.79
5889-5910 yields 3.35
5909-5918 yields 3.61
